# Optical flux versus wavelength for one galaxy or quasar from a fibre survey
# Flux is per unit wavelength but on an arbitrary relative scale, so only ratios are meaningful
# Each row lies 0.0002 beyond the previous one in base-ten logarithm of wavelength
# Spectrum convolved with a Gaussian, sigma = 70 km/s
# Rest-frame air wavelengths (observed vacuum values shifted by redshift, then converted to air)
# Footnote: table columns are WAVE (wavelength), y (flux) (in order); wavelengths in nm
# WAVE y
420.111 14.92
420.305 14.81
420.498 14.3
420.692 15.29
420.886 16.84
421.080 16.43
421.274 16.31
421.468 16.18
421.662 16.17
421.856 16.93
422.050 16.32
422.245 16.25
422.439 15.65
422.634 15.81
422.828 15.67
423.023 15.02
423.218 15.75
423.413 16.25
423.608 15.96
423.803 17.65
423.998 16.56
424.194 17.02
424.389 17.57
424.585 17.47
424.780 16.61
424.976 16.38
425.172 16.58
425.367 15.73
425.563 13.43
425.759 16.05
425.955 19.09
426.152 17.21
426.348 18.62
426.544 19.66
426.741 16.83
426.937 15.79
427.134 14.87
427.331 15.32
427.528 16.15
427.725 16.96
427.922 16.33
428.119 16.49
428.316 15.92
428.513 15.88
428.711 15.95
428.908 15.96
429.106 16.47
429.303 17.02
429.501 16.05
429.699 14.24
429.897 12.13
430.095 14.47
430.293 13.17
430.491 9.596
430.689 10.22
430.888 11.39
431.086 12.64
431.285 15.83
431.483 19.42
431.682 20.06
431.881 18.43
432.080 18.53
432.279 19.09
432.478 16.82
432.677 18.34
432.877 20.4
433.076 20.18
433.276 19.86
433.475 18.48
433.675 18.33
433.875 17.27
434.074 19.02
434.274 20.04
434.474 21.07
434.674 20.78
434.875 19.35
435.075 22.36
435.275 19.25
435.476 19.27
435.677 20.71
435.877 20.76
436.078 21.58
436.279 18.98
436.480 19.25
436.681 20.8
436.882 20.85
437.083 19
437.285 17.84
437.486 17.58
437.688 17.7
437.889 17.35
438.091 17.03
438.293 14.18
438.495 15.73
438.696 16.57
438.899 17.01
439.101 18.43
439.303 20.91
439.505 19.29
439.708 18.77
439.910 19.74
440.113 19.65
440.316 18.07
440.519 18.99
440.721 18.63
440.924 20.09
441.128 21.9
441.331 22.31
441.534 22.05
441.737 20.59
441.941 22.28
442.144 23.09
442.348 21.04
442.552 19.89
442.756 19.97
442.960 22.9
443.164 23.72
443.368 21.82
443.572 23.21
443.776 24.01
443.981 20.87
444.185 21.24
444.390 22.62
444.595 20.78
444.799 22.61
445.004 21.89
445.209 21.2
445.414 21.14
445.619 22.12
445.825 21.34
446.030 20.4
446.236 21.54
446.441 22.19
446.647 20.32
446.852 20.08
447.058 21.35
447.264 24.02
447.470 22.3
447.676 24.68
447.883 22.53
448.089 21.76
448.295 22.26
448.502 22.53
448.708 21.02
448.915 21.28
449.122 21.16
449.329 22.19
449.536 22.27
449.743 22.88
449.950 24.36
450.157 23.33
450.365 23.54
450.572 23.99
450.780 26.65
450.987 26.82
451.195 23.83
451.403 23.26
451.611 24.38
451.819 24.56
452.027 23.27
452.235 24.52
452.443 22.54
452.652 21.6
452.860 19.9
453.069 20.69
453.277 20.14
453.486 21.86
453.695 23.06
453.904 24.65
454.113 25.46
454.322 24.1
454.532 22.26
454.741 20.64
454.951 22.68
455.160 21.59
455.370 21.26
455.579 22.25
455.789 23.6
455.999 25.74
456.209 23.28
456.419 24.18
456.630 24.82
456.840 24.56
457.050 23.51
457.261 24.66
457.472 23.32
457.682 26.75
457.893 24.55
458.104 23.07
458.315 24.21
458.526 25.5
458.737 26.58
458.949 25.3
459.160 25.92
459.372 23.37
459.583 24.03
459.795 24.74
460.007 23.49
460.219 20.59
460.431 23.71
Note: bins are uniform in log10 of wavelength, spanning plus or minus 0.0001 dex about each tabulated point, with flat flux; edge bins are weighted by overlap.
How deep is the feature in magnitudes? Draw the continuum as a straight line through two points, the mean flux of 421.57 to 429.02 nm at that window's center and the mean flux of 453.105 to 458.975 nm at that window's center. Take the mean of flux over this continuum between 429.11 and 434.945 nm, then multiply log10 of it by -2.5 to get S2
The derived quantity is 0.07 mag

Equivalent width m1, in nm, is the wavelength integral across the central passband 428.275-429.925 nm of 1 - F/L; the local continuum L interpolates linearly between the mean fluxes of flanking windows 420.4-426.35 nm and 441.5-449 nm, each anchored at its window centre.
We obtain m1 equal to 0.20 nm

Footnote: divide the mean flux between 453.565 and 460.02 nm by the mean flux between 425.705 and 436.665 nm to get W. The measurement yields 1.38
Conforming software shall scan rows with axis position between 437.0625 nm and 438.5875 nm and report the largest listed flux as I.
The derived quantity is 19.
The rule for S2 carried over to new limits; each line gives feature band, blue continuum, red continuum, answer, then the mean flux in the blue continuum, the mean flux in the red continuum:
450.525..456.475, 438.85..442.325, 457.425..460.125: 0.01 mag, 20.2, 24.7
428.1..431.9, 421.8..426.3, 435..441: 0.17 mag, 16.4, 18.9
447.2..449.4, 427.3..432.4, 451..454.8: -0.04 mag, 15.5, 22.9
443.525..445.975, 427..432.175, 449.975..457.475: -0.08 mag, 15.4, 23.4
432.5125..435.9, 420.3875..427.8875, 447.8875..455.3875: -0.05 mag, 16.4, 22.9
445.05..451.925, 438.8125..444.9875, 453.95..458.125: -0.02 mag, 20.9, 23.6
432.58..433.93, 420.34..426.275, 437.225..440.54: -0.10 mag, 16.3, 17.9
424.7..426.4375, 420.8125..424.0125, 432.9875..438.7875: 0.02 mag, 16.2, 19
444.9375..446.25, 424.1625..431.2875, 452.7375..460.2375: -0.04 mag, 15.6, 23.5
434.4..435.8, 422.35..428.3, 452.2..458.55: -0.10 mag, 16.5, 23.2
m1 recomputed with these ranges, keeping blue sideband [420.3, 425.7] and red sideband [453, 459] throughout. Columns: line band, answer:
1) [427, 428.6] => 0.11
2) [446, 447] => 0.02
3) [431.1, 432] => 0.01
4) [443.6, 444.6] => -0.06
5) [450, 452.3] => -0.19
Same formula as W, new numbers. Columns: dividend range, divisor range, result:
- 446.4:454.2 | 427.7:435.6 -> 1.33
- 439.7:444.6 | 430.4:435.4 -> 1.18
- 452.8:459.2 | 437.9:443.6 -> 1.19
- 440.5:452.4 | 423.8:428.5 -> 1.34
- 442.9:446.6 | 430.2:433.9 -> 1.31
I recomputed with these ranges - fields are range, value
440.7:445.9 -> 24.01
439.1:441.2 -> 21.9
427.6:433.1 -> 20.4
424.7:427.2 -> 19.66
